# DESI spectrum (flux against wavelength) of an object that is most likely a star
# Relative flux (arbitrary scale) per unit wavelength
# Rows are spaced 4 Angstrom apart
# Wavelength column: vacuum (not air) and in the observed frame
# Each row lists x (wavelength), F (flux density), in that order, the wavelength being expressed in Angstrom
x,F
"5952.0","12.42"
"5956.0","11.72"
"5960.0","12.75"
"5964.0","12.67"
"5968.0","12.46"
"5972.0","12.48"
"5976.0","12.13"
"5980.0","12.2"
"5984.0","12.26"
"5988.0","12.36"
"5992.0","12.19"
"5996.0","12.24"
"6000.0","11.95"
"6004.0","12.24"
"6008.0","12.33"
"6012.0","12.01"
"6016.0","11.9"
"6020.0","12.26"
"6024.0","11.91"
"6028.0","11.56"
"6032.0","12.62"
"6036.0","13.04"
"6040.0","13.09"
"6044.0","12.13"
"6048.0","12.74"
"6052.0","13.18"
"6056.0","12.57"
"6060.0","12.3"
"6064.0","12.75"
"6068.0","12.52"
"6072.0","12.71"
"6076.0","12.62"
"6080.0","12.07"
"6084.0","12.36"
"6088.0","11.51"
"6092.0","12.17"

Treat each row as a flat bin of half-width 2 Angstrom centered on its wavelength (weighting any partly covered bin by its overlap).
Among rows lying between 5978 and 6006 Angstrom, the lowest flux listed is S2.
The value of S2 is 11.95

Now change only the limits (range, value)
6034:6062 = 12.13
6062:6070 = 12.52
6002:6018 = 11.9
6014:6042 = 11.56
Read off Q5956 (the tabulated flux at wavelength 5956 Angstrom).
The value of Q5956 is 11.72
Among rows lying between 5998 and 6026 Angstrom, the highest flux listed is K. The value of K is 12.33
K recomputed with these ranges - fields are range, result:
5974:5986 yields 12.26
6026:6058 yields 13.18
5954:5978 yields 12.75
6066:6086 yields 12.71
